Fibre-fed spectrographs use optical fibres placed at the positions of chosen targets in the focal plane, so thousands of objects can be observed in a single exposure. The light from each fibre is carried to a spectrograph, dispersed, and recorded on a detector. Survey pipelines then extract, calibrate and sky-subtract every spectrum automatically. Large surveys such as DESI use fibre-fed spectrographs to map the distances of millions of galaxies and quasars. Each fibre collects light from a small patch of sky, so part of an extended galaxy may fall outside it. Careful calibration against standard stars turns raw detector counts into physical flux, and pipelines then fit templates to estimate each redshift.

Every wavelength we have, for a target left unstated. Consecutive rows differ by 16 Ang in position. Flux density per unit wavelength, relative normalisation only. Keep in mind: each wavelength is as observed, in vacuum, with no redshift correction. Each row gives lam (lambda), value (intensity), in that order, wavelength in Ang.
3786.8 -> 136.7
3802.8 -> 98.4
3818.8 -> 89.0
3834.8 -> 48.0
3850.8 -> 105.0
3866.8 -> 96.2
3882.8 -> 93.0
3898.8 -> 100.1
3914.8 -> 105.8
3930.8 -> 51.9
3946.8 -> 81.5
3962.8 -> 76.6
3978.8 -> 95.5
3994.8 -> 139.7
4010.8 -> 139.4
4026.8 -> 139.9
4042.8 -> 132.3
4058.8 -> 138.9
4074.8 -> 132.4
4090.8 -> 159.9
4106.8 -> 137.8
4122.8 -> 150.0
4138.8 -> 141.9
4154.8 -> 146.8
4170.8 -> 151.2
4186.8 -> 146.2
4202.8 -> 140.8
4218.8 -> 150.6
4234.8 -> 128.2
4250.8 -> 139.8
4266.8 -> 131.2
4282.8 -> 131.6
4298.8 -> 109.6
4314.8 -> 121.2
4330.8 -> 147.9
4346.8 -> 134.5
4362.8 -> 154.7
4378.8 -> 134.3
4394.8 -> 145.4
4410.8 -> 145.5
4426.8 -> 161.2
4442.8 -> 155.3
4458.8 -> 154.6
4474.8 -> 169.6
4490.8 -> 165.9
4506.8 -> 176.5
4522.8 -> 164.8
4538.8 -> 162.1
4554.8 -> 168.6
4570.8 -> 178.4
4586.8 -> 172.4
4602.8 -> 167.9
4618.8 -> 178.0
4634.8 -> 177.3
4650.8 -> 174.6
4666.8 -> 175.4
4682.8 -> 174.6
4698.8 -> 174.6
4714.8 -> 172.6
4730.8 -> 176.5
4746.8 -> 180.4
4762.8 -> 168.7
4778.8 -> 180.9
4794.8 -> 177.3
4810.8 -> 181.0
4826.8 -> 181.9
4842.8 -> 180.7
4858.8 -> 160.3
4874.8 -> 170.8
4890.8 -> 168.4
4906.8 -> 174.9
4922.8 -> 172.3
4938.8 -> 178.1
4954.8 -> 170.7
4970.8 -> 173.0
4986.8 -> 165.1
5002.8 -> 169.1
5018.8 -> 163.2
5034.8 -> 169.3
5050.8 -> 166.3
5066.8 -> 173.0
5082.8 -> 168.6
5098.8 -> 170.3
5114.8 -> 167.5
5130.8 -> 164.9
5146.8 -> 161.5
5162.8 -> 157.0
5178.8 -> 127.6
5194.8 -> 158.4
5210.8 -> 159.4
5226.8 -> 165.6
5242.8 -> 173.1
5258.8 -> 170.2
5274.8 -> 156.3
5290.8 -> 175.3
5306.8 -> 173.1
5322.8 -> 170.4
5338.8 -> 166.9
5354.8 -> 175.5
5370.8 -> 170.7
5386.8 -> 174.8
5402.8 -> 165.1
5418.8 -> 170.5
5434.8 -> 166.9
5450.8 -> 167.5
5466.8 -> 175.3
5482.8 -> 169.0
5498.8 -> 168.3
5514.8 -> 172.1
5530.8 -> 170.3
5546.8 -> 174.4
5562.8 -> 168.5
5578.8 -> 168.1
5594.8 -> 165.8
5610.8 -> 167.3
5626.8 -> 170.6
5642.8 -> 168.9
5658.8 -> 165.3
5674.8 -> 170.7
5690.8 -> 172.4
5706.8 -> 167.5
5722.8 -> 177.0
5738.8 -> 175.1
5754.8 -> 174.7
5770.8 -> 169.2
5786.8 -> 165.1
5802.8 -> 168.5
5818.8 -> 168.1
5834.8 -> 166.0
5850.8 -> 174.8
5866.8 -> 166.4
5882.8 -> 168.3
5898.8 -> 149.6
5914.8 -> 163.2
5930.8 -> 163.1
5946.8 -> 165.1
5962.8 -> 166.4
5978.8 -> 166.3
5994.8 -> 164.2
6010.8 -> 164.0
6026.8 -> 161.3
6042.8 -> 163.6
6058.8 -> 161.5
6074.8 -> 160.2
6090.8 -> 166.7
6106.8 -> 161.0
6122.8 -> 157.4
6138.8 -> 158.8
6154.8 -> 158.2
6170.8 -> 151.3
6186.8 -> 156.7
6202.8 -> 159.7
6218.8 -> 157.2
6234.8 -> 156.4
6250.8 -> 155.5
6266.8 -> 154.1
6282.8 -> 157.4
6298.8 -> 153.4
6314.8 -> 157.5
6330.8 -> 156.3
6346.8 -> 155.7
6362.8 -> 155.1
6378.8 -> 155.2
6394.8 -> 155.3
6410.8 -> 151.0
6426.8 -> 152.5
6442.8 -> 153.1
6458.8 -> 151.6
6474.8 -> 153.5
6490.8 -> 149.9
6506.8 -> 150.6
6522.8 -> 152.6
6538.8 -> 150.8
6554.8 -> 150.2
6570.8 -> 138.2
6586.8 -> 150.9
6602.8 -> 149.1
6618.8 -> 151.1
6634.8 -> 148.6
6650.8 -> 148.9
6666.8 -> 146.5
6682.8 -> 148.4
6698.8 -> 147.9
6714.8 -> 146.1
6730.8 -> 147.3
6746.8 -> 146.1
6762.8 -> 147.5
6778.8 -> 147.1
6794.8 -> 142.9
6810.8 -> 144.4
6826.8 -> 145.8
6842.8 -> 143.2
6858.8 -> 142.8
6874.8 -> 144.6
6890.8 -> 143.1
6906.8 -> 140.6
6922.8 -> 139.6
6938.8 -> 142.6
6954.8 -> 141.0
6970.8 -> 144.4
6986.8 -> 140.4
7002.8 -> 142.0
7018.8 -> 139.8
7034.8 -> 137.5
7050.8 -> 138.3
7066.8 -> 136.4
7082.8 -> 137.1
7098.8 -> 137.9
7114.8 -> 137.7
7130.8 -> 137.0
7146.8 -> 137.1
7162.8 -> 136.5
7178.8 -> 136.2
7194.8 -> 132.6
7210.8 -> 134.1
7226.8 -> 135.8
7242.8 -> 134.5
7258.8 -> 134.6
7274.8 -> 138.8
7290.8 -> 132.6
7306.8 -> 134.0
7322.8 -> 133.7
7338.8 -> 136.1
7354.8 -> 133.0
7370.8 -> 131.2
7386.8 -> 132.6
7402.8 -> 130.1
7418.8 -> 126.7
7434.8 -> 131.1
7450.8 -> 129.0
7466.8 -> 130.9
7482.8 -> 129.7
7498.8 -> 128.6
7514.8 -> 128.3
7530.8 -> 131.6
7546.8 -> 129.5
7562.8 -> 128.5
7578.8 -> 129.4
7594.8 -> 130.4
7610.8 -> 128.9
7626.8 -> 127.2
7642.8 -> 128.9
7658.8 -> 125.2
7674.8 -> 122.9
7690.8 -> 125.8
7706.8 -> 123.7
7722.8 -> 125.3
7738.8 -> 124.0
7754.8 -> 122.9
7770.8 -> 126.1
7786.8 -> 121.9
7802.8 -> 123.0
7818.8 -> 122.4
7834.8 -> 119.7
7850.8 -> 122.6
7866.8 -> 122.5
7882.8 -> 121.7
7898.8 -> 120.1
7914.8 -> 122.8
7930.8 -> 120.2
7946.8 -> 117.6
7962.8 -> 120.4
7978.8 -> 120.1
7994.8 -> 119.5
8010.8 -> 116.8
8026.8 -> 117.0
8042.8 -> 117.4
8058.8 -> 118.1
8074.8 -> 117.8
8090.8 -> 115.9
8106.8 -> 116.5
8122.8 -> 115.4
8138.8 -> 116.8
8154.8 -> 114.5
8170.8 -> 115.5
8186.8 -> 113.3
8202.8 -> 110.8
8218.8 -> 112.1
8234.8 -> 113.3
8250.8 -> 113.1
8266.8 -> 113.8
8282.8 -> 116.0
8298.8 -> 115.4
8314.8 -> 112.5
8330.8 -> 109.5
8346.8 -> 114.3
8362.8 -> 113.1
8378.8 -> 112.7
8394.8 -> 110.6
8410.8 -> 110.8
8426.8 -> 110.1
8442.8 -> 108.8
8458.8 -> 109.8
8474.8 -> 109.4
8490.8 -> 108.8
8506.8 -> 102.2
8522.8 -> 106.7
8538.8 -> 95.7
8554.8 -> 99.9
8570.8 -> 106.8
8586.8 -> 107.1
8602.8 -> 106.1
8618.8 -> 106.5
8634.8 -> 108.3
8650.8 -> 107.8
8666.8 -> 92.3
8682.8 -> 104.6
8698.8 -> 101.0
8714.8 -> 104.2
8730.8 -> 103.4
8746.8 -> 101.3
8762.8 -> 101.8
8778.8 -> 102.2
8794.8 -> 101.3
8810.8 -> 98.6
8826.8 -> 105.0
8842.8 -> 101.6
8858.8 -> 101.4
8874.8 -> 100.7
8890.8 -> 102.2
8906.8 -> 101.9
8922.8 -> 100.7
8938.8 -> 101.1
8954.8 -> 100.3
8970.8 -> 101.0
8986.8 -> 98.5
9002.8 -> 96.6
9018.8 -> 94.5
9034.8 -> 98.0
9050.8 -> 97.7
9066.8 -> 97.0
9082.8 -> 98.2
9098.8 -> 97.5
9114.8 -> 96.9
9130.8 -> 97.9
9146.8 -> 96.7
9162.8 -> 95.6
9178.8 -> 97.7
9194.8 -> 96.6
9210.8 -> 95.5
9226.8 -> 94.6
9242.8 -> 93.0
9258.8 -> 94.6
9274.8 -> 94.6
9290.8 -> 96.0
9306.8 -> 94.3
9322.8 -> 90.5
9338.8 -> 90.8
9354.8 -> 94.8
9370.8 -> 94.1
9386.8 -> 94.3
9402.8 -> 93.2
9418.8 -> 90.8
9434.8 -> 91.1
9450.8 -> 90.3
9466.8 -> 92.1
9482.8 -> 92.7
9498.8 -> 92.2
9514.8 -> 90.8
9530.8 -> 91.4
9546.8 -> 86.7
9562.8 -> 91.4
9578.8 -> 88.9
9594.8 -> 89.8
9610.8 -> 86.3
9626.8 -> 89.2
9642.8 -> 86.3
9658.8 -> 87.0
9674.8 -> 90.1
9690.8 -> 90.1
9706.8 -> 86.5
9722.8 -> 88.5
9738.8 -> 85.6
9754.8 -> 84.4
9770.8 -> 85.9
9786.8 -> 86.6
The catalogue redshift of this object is 0.000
